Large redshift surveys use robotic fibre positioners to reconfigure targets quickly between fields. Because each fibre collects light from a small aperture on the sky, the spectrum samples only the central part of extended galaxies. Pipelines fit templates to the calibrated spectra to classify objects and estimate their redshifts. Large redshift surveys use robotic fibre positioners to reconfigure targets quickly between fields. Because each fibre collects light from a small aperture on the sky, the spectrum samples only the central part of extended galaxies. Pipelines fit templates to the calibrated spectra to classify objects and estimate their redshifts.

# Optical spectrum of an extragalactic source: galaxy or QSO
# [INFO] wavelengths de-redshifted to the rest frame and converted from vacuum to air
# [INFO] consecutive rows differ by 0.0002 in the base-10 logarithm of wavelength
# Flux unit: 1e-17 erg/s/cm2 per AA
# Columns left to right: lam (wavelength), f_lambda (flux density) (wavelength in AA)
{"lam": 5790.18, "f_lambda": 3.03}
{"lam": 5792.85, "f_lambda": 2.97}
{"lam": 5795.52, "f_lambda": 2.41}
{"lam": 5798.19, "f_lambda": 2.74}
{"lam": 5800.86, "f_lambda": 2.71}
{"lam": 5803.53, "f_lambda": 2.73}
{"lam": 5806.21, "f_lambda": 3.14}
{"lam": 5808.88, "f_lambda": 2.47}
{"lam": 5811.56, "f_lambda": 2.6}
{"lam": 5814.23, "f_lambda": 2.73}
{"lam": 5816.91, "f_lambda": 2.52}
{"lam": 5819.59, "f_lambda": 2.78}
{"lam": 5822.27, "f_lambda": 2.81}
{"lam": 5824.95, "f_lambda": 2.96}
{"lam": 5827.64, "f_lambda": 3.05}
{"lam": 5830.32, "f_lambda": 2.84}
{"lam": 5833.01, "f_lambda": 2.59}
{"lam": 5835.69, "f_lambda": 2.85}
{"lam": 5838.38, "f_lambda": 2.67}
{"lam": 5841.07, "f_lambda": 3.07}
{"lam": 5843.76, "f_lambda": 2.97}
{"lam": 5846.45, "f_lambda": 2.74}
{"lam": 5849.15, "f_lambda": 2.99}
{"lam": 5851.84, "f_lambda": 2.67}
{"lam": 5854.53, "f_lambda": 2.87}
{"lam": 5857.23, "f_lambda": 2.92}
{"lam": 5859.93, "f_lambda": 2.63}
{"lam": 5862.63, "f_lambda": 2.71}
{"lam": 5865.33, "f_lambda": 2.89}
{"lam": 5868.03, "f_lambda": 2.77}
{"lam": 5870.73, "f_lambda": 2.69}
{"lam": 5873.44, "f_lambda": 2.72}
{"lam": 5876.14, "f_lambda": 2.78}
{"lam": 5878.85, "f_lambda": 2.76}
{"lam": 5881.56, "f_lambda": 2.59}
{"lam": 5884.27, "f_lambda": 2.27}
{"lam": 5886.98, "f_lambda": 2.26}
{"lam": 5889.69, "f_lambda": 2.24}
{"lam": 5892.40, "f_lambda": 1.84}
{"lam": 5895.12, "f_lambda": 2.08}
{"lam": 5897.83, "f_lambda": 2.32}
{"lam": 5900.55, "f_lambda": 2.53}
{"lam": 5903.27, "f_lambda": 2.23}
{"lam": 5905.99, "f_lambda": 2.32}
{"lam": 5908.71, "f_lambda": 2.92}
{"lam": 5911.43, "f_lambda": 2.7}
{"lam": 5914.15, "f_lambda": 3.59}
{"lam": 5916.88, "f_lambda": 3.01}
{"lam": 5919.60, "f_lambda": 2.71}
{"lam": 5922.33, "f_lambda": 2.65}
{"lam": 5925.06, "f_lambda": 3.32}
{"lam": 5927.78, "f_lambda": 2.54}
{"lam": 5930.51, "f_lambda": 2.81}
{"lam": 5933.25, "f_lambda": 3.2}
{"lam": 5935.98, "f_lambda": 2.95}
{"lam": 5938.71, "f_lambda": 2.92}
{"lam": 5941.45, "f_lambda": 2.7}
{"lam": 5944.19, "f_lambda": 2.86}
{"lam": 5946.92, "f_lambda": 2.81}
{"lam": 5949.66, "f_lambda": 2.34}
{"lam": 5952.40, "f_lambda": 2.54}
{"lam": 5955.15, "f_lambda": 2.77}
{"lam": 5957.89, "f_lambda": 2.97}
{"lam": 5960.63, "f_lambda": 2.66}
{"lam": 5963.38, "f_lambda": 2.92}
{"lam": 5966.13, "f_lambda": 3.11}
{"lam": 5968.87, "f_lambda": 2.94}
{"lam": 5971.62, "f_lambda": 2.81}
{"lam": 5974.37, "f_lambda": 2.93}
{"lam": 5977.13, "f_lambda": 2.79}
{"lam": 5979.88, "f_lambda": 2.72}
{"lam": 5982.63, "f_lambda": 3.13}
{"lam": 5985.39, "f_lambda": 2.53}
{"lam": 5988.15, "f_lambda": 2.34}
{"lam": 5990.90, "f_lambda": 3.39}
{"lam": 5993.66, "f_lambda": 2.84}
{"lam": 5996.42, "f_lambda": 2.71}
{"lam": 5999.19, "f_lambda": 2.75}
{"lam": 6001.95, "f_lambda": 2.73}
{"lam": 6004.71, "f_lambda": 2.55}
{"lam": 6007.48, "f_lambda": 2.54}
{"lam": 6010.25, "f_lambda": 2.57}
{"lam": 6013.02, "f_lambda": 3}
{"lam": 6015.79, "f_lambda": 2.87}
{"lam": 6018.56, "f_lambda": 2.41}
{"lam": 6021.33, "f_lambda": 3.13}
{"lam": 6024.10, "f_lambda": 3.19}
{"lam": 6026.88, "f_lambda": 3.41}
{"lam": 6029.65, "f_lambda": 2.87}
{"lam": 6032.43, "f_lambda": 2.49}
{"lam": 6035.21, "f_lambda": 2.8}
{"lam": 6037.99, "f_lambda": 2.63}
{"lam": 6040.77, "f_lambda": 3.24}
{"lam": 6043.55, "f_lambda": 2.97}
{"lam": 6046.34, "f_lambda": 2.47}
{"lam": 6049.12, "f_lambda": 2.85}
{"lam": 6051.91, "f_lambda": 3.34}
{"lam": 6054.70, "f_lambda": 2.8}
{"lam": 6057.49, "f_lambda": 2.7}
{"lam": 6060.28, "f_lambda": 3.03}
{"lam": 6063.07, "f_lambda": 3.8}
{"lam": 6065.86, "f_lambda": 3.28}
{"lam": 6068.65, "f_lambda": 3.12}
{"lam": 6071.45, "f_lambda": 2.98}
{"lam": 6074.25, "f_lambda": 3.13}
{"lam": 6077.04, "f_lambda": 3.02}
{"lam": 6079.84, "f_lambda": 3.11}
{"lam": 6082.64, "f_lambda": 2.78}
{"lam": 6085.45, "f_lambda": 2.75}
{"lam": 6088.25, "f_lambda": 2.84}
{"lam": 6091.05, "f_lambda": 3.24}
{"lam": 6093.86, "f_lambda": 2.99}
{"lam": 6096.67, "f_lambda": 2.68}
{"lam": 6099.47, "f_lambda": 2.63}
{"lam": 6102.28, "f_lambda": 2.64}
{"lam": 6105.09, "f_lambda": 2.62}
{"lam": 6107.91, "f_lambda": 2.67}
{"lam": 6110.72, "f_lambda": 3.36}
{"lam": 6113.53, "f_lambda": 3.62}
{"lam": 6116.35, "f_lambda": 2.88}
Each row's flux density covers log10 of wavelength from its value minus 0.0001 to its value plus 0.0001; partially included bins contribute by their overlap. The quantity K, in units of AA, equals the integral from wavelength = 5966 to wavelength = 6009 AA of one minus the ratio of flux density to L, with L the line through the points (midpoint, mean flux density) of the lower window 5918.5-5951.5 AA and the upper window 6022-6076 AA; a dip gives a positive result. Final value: 1.7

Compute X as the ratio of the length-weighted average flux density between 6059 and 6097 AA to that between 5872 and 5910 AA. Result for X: 1.3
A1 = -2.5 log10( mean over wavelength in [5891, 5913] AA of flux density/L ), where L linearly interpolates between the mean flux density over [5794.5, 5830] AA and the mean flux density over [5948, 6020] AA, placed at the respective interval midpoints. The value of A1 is 0.16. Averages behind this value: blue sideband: 2.75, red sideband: 2.76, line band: 2.38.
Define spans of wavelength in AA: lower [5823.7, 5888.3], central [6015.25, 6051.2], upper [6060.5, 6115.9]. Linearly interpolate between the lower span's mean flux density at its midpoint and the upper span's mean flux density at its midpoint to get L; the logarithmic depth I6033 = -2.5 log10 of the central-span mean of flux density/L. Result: 0.03 mag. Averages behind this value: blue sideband 2.76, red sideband 3.01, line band 2.88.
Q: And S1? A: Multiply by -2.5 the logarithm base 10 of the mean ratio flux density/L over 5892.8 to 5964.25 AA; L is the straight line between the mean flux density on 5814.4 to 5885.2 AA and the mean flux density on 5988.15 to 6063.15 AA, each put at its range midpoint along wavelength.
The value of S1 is 0.03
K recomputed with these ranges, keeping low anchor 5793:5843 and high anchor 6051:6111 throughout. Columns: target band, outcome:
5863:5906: 5.4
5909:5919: -0.7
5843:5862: -0.2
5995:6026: 1.4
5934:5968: 0.7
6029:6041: 0.7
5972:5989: 0.8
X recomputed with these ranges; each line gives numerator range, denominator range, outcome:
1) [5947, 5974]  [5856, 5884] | 1.02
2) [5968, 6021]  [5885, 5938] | 1.05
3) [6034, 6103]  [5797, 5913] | 1.11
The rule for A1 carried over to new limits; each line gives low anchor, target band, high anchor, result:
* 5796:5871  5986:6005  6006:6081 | 0.06 mag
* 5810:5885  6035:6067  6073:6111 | -0.05 mag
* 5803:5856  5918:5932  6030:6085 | 0.02 mag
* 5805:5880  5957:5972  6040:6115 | -0.01 mag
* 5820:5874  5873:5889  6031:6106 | 0.12 mag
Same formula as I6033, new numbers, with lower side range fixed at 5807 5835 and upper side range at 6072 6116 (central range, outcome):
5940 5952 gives 0.07 mag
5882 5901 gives 0.25 mag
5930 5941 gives -0.05 mag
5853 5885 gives 0.02 mag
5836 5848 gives -0.04 mag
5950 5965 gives 0.04 mag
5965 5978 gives -0.02 mag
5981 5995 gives 0.01 mag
